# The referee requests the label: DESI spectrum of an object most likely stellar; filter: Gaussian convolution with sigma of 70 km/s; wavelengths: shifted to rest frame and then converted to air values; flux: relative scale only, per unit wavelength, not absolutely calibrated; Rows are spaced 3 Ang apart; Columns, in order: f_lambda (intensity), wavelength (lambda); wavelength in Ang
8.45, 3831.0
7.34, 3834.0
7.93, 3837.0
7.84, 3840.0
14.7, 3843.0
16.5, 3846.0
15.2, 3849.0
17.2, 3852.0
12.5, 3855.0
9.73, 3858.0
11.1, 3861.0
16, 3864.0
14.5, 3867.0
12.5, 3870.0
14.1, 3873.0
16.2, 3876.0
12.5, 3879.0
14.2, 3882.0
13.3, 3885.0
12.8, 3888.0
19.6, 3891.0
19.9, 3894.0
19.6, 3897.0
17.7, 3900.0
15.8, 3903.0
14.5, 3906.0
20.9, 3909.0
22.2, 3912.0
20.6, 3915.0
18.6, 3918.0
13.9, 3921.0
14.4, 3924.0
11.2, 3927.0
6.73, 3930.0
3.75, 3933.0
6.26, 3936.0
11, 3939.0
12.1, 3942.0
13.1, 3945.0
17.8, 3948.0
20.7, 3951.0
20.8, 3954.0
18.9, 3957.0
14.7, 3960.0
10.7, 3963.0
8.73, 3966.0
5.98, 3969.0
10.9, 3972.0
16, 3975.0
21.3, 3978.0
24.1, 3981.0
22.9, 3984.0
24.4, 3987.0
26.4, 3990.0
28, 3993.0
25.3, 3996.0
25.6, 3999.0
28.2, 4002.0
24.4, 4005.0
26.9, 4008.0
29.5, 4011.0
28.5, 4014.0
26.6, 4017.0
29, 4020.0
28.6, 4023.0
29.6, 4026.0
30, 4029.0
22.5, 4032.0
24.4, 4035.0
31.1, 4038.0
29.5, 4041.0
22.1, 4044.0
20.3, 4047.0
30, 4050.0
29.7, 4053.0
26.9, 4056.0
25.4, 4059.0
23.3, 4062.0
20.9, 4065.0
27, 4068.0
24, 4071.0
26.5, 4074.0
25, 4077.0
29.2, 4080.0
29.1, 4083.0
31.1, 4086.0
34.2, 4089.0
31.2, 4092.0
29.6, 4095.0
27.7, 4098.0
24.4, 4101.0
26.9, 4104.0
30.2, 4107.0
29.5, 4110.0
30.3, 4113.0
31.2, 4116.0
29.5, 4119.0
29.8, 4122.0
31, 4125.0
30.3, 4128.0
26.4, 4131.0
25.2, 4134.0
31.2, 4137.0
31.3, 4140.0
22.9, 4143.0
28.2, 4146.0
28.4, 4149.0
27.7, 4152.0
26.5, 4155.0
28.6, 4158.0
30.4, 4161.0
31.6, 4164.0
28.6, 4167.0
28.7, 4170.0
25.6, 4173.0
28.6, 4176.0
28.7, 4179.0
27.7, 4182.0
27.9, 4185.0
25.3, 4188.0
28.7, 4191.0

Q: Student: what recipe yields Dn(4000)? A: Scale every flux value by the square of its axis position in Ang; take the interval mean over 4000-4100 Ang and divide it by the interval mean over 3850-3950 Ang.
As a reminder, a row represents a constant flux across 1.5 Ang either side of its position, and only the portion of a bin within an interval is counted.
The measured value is 2.04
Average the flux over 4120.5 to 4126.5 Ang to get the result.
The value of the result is 30.4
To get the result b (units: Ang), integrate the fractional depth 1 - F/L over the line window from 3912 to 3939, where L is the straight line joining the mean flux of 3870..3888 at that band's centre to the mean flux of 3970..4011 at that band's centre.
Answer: 7.81 Ang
